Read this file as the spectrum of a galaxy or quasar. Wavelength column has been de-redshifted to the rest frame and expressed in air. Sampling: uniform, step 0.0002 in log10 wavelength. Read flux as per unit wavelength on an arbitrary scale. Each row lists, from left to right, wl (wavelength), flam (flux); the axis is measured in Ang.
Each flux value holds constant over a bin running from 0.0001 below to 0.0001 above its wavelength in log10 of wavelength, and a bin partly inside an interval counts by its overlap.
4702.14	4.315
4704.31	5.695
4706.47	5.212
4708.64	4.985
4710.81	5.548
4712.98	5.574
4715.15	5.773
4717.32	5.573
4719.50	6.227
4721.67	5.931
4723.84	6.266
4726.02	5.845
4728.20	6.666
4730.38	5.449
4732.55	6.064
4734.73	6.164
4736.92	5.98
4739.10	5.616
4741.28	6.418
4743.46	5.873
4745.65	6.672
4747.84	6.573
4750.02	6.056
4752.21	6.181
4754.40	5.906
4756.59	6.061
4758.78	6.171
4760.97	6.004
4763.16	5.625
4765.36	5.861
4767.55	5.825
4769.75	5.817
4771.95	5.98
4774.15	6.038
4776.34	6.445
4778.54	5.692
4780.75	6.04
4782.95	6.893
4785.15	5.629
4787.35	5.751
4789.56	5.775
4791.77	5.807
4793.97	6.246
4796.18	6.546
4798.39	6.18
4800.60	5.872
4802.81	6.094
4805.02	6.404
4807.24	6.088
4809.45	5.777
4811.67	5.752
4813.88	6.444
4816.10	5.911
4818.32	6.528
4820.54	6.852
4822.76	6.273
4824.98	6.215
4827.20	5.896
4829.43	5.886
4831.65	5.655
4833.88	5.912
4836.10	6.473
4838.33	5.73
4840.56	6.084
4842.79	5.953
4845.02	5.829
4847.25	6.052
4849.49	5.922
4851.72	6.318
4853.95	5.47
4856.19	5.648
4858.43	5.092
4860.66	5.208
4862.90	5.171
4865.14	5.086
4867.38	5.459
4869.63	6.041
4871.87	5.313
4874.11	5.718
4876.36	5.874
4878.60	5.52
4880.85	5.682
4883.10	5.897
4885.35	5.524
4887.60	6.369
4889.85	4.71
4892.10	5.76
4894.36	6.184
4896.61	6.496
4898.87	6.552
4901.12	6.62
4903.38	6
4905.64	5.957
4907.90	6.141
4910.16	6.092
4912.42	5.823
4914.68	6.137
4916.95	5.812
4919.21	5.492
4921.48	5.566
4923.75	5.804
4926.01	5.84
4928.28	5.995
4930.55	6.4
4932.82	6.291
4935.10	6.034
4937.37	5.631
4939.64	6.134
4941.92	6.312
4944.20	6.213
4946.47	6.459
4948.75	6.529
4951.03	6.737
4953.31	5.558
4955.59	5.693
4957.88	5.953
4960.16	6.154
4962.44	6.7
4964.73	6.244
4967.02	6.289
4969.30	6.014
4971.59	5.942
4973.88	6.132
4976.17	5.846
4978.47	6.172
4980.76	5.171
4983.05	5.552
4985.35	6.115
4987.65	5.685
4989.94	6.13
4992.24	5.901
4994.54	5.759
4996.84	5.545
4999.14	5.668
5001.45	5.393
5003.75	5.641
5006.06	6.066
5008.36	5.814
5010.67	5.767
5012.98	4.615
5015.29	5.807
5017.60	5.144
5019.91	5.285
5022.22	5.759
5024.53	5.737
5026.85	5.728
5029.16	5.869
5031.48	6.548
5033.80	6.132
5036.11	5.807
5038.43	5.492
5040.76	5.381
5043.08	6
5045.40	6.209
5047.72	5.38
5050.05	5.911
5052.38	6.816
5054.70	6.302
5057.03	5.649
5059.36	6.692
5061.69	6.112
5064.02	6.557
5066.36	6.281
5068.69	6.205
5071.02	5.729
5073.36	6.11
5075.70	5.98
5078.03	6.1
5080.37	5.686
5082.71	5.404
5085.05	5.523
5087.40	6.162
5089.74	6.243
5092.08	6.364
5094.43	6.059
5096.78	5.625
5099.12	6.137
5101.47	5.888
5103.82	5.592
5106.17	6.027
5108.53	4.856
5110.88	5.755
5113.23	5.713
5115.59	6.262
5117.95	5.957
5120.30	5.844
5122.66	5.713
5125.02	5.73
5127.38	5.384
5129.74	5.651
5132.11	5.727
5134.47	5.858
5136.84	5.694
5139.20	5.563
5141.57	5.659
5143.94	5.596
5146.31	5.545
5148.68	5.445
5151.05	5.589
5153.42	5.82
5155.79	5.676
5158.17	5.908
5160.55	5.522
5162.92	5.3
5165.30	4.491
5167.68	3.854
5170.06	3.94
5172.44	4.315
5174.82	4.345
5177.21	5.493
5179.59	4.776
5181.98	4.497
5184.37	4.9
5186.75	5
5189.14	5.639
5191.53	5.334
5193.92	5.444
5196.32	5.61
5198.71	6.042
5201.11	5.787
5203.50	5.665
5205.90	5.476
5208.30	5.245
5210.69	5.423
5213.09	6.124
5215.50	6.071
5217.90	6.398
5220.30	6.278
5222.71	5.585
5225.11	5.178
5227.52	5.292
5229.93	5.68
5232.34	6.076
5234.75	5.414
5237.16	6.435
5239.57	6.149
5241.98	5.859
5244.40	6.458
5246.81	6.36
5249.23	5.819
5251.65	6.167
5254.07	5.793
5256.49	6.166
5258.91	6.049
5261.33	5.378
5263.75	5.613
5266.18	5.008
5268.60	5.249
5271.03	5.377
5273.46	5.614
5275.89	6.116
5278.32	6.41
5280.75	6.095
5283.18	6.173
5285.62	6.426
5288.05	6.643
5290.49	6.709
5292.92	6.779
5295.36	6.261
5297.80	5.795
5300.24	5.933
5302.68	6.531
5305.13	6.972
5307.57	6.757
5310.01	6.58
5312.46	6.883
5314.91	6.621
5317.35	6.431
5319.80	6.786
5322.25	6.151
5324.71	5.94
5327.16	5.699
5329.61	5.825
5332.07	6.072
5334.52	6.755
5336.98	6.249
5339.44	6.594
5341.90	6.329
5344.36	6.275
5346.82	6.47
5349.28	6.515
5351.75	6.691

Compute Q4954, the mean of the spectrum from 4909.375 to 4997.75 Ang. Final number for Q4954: 6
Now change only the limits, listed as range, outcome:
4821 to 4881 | 5.77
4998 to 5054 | 5.75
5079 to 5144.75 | 5.78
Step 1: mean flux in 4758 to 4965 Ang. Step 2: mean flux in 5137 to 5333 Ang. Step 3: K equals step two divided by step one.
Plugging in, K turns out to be 1.0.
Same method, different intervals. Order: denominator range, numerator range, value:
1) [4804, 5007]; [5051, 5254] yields 0.96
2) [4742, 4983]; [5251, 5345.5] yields 1.03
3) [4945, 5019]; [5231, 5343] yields 1.05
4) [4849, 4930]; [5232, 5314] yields 1.06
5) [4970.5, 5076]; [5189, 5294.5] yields 1.00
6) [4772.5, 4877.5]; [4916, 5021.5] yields 0.99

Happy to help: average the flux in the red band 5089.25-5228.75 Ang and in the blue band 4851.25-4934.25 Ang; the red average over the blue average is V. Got 0.95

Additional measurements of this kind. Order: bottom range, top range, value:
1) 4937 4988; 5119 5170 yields 0.90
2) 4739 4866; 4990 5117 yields 0.98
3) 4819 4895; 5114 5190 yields 0.92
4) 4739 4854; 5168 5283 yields 0.92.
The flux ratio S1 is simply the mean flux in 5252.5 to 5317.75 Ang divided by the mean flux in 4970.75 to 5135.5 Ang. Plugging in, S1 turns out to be 1.05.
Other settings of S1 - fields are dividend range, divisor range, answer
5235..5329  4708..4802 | 1.03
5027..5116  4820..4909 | 1.02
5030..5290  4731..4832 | 0.94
